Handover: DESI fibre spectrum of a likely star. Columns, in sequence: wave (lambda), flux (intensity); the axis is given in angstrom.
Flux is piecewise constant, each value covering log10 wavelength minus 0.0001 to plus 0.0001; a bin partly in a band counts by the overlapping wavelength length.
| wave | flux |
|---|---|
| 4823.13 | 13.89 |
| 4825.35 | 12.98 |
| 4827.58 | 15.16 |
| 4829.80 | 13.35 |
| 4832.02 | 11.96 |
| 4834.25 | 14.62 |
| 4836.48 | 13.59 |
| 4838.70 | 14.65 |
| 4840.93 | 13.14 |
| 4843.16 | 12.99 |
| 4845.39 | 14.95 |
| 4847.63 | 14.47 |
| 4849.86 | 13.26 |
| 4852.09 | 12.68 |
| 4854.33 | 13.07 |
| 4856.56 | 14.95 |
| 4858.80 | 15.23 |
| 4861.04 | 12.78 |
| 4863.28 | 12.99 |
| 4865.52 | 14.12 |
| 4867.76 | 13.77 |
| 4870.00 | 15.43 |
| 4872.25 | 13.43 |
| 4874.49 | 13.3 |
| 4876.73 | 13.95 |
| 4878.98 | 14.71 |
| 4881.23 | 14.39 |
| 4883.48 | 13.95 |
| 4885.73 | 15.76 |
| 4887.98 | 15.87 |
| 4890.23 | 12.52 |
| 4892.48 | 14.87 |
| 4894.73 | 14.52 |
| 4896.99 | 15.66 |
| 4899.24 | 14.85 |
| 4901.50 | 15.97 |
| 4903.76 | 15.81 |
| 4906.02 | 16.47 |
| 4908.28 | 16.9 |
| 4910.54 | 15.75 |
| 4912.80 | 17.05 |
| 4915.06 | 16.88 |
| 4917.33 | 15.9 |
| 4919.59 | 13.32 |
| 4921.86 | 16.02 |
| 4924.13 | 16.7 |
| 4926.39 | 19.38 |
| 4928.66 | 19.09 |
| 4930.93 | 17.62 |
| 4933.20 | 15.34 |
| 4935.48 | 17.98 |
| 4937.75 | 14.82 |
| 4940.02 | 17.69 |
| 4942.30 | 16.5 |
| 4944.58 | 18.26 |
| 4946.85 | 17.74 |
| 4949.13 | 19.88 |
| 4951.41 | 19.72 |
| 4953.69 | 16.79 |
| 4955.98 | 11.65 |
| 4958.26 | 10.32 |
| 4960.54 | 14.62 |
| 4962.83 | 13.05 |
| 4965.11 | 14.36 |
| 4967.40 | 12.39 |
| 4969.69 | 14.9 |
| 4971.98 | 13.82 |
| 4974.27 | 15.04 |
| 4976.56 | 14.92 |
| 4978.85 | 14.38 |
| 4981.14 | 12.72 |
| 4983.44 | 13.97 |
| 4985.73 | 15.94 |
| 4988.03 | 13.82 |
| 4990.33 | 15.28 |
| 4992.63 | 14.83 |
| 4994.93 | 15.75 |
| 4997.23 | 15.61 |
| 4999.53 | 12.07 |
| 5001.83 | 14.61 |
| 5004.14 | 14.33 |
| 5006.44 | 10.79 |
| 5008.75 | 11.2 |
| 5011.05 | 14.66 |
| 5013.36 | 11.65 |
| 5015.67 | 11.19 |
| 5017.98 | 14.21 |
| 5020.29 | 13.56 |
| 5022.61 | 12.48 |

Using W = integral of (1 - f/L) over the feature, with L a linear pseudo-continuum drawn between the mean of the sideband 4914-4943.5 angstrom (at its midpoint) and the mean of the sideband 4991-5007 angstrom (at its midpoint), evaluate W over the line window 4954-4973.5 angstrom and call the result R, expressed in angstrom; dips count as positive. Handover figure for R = 2.6 angstrom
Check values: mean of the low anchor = 16.7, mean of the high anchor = 14.2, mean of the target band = 13.3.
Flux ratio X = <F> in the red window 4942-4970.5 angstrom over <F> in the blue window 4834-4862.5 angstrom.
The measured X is 1.11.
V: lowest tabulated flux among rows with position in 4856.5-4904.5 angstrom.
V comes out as 12.52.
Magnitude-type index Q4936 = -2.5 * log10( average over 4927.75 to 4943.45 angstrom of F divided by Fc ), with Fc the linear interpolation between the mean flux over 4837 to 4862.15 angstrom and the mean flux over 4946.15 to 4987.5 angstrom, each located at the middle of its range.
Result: -0.17 mag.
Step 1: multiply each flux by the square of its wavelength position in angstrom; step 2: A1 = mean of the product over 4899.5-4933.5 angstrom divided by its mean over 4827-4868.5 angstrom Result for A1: 1.2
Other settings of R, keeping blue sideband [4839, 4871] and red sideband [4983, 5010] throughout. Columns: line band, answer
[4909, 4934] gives -4.9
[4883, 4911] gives -2.8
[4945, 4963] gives -2.2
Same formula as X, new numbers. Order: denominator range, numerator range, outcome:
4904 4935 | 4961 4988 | 0.85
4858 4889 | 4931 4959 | 1.16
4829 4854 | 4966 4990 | 1.05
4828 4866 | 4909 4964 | 1.19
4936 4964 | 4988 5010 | 0.87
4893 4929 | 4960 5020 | 0.86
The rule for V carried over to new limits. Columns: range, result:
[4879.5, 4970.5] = 10.32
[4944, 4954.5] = 16.79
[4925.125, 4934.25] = 15.34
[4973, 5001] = 12.07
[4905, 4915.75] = 15.75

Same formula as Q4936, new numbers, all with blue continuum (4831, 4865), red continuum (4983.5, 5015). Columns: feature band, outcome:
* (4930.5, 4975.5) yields -0.13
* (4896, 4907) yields -0.15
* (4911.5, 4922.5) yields -0.15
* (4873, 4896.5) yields -0.05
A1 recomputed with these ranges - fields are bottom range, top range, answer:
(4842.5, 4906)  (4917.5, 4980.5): 1.13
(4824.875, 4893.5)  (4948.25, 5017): 1.06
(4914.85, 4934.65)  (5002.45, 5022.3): 0.79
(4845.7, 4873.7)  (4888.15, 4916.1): 1.15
